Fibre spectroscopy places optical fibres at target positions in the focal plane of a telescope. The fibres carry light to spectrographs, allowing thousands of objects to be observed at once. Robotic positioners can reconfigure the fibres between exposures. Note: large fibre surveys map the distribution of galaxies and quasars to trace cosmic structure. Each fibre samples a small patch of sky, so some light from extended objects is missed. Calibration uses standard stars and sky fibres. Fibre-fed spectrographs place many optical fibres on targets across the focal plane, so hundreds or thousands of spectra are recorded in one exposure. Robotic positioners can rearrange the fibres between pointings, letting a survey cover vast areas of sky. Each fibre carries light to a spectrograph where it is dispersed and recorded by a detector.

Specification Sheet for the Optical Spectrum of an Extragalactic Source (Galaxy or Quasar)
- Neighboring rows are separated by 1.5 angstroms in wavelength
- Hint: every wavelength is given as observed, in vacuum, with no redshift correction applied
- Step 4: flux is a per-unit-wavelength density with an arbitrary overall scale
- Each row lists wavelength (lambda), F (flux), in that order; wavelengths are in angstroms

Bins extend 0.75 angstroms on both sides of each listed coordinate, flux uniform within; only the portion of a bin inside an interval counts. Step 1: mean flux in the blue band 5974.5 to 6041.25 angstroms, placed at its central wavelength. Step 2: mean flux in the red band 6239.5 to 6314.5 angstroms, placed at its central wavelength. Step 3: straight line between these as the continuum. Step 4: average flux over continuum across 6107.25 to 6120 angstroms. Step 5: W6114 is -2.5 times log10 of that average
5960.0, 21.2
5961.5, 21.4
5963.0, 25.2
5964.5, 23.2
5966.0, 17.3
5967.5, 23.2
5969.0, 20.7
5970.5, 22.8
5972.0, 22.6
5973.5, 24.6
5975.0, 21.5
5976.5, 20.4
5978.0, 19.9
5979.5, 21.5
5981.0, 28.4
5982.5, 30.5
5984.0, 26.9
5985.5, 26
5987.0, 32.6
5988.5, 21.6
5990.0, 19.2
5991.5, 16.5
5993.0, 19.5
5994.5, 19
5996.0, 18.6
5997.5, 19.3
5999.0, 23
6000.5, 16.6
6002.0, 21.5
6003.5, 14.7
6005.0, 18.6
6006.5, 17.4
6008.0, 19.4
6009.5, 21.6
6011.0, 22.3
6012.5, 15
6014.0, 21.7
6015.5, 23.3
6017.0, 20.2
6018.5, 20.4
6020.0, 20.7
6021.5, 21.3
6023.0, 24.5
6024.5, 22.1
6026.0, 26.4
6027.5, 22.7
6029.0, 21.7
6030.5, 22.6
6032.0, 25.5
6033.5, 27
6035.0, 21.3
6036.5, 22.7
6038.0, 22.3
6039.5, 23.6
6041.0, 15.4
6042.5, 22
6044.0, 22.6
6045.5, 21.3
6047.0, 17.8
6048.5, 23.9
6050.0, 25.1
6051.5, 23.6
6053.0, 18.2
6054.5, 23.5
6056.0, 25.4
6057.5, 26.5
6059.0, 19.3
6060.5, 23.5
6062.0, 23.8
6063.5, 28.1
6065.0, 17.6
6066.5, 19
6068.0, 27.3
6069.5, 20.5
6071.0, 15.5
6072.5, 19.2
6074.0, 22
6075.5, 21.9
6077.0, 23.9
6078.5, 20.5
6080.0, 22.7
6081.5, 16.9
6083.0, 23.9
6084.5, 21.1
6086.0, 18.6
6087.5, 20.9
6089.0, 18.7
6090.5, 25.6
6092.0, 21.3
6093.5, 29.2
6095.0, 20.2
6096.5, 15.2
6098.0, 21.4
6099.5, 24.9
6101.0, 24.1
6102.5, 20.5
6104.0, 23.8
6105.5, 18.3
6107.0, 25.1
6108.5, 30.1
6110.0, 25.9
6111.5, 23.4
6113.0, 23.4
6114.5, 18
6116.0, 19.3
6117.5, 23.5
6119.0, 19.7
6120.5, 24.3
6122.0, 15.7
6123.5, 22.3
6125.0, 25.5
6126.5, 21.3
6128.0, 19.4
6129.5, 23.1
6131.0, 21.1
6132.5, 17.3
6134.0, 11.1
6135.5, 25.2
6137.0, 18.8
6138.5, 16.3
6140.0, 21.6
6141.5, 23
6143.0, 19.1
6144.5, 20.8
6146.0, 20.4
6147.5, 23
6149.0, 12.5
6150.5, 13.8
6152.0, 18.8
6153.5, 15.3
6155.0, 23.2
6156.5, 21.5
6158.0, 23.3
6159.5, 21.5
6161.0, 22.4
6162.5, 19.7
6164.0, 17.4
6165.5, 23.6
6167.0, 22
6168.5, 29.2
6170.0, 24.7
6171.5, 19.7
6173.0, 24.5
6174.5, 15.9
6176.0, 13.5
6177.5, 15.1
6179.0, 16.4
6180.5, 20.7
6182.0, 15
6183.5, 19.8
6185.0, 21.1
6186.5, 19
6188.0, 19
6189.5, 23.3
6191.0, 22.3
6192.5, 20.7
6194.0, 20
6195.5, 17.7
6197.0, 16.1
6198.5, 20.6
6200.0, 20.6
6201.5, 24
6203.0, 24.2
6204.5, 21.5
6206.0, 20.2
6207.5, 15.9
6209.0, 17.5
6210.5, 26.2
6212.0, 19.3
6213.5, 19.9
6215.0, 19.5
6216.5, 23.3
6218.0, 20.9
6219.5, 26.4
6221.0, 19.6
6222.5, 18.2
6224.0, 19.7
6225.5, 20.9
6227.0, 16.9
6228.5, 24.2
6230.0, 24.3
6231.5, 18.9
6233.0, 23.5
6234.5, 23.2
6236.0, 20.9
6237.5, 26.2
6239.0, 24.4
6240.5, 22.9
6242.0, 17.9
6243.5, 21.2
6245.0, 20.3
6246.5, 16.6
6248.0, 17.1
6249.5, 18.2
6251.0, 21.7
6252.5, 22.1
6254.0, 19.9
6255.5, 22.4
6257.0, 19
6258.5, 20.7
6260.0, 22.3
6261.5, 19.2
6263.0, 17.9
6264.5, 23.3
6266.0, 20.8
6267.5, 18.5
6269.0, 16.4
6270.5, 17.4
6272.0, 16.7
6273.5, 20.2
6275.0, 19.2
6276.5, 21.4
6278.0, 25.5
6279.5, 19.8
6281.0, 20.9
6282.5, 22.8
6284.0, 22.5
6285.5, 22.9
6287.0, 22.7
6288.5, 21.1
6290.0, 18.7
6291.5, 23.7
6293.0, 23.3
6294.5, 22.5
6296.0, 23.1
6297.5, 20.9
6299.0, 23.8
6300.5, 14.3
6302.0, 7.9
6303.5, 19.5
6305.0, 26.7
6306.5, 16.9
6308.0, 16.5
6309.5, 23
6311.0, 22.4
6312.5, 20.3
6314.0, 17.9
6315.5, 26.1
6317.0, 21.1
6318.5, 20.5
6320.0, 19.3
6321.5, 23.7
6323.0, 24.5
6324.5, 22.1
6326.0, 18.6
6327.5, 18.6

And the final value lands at -0.09 mag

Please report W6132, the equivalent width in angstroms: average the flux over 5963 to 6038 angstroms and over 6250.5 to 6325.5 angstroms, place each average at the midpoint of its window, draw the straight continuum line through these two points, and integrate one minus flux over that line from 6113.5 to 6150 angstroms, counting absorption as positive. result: 2.2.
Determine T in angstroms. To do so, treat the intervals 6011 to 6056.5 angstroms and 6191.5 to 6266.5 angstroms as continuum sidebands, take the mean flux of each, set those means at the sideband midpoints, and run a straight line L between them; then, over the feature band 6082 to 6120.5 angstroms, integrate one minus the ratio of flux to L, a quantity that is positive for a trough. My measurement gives -1.1 angstroms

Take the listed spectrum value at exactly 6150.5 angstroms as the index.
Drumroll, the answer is 13.8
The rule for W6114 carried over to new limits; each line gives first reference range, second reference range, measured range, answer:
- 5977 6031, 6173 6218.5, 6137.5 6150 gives 0.04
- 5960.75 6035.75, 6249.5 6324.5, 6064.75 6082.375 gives 0.04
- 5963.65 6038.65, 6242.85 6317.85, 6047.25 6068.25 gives -0.07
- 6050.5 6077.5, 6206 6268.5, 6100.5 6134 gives 0.00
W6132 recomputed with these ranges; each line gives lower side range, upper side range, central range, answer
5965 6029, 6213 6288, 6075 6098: -0.1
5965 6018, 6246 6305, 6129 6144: 0.9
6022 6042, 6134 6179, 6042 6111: -1.1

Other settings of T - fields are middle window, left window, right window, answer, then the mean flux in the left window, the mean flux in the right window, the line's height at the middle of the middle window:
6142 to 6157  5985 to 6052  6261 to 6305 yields 1.4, 21.4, 20.4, 20.9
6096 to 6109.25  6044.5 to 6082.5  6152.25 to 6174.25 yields -0.5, 21.9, 21.8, 21.9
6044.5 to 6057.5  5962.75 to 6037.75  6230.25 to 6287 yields -0.6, 21.9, 20.7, 21.7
